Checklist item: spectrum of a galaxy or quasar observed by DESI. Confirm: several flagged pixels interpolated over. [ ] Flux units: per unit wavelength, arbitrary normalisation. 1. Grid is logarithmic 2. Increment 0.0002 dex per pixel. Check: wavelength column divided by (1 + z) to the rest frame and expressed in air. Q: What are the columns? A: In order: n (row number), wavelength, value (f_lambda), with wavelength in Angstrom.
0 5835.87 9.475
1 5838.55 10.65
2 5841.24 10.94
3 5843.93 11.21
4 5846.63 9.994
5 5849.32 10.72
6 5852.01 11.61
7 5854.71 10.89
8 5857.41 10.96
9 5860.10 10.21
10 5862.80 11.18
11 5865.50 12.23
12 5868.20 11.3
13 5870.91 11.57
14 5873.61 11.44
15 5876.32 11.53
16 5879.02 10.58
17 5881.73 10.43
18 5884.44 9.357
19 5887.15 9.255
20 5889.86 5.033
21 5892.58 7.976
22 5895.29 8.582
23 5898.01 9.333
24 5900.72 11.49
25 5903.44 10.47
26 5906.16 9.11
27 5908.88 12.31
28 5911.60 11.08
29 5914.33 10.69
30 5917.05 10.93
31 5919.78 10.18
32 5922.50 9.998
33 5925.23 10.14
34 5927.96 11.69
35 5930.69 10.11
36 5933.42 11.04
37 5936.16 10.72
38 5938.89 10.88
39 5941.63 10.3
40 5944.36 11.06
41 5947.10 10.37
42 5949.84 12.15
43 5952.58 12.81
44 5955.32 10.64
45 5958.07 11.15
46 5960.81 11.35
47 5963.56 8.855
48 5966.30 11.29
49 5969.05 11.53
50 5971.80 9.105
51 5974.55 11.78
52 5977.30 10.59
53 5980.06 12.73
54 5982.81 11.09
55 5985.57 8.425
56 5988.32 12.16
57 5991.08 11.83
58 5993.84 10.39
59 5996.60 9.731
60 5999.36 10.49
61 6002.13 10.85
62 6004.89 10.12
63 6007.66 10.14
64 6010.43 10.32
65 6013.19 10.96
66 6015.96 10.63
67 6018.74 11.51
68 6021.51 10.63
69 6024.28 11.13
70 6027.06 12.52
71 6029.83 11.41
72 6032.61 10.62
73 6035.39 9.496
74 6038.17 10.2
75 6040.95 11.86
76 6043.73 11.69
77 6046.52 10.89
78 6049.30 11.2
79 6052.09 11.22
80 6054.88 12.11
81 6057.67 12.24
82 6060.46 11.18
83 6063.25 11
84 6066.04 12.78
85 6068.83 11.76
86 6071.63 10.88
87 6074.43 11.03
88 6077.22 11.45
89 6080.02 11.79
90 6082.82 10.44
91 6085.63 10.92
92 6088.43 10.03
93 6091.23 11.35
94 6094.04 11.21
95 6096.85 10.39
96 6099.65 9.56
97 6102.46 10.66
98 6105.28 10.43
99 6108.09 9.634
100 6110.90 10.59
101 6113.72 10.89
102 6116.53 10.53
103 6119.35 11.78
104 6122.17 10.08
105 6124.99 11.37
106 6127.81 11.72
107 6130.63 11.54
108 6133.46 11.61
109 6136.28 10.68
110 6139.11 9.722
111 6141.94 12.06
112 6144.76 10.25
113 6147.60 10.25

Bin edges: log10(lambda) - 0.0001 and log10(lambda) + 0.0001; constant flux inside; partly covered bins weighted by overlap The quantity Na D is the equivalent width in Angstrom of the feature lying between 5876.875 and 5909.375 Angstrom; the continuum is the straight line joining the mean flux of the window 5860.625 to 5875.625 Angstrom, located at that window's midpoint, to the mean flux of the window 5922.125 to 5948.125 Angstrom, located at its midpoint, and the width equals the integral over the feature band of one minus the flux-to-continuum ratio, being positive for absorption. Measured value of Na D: 4.9 Angstrom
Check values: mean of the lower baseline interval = 11.5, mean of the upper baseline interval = 10.7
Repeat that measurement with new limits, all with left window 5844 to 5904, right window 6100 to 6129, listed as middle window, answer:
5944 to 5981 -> -2.2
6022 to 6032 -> -0.9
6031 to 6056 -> -1.0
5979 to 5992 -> -0.9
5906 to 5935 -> -1.0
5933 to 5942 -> -0.3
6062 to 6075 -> -1.1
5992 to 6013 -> 0.3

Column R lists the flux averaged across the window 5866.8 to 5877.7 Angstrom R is 11.5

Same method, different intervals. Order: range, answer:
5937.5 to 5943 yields 10.6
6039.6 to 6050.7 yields 11.4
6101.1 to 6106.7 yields 10.5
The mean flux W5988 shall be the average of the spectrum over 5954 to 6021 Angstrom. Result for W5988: 10.7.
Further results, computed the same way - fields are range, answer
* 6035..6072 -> 11.4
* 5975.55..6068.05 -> 11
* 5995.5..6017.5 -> 10.4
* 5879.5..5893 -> 8.58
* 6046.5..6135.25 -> 11.1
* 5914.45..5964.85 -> 10.8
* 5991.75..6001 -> 10.3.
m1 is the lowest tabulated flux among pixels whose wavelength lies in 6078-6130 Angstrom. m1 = 9.56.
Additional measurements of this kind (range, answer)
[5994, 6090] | 9.496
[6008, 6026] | 10.32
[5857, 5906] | 5.033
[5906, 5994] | 8.425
